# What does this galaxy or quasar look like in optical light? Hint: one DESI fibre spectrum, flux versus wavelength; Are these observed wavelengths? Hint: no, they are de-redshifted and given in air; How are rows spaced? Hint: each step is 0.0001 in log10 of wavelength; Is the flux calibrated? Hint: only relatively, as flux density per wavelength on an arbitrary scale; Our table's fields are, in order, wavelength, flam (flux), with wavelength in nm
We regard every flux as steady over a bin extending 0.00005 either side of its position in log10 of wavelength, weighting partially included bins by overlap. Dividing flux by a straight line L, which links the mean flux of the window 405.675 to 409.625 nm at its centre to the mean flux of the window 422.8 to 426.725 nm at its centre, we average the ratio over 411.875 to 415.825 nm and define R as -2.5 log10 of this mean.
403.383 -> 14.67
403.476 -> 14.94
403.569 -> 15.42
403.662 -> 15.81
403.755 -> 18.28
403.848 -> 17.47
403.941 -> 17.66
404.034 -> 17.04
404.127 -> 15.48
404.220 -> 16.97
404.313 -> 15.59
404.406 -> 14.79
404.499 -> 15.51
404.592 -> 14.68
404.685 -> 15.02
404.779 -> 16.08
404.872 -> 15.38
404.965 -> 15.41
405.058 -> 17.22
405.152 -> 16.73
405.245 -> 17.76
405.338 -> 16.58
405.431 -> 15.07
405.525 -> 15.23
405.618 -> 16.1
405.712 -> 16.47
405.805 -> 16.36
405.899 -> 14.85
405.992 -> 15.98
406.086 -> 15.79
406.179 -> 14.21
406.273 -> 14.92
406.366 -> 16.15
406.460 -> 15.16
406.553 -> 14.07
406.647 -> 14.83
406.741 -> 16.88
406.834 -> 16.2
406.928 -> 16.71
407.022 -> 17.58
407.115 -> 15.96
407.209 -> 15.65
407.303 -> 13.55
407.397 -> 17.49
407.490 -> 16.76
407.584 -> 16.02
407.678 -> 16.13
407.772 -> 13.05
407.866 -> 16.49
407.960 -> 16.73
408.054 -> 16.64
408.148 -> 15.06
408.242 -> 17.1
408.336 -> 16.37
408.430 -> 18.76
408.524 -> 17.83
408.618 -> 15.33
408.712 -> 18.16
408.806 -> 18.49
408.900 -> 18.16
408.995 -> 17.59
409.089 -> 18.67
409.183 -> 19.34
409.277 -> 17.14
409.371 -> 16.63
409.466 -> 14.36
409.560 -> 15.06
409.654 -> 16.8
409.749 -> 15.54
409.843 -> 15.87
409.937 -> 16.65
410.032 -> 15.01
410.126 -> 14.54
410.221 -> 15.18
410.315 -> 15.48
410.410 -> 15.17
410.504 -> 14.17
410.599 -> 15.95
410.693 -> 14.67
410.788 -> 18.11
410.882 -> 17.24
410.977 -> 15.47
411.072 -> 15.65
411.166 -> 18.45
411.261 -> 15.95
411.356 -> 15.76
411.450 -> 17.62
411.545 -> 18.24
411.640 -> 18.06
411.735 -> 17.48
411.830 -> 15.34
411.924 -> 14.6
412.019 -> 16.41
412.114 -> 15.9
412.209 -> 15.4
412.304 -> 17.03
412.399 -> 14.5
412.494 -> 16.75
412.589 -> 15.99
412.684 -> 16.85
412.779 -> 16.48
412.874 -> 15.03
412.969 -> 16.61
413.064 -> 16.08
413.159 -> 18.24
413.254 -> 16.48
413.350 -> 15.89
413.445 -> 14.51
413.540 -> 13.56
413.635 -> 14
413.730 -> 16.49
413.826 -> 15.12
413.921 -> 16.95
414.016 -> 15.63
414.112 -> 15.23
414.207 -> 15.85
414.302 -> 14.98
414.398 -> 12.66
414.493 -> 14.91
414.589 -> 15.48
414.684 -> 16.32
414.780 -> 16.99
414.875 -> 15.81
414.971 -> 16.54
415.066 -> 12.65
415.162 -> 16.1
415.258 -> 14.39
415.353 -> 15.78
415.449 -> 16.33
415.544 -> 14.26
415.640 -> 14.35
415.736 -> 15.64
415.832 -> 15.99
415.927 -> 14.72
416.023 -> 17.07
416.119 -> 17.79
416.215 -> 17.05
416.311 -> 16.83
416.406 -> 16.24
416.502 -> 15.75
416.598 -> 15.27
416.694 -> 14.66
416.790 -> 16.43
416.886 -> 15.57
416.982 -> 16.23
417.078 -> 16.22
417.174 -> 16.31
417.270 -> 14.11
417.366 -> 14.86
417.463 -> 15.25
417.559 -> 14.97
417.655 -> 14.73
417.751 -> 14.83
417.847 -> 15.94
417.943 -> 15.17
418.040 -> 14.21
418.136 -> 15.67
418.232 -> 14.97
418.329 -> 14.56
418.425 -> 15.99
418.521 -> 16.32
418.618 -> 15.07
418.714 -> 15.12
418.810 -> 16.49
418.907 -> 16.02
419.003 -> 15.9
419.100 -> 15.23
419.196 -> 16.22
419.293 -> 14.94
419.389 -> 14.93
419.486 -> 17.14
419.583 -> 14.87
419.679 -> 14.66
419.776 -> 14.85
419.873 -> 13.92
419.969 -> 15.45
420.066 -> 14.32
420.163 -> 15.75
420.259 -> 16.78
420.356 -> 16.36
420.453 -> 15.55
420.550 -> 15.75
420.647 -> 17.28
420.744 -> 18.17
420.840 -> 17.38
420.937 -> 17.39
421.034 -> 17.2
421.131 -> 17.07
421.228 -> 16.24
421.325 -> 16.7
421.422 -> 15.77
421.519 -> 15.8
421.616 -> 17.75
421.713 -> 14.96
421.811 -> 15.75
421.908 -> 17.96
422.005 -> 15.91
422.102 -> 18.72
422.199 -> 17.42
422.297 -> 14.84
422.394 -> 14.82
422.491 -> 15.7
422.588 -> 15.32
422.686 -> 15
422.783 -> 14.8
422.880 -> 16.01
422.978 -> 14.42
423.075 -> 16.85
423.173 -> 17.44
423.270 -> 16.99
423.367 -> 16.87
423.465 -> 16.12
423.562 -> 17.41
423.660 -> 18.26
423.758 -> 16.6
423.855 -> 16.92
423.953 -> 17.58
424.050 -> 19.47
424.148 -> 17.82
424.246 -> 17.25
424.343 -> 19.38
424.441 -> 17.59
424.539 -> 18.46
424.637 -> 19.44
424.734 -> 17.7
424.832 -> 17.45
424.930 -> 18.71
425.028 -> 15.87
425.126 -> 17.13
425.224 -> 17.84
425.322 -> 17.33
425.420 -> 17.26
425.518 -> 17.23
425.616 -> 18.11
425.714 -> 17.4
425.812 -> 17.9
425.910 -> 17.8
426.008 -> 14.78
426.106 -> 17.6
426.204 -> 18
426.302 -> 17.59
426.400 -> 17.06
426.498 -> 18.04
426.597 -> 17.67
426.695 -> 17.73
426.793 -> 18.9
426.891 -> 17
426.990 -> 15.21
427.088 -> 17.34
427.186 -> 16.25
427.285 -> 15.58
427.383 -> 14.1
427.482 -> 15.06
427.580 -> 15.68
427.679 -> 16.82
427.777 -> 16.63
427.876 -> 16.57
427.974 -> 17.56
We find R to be 0.08 mag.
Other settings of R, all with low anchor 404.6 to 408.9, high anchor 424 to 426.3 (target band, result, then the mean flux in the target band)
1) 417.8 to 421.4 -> 0.092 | 15.8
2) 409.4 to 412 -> 0.029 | 16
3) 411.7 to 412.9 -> 0.040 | 16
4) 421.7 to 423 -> 0.104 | 15.9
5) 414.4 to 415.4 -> 0.098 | 15.4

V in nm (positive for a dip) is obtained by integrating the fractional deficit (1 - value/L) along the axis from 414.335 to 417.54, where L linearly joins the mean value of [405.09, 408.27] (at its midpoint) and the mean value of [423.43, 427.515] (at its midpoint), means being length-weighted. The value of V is 0.20 nm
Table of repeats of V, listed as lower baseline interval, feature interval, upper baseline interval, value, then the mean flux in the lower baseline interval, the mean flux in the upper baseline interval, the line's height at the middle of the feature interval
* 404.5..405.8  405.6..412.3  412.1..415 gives -0.15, 16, 15.7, 15.9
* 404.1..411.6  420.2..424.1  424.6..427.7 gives 0.07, 16.2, 17.1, 16.9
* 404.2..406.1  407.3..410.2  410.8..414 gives -0.09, 15.9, 16.2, 16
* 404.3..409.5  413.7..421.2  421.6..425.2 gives 0.45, 16.2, 16.9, 16.7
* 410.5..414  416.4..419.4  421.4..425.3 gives 0.20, 16.2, 16.9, 16.5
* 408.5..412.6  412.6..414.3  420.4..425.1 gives 0.07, 16.4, 16.9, 16.5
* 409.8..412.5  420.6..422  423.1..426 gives 0.04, 16.1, 17.6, 17.2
